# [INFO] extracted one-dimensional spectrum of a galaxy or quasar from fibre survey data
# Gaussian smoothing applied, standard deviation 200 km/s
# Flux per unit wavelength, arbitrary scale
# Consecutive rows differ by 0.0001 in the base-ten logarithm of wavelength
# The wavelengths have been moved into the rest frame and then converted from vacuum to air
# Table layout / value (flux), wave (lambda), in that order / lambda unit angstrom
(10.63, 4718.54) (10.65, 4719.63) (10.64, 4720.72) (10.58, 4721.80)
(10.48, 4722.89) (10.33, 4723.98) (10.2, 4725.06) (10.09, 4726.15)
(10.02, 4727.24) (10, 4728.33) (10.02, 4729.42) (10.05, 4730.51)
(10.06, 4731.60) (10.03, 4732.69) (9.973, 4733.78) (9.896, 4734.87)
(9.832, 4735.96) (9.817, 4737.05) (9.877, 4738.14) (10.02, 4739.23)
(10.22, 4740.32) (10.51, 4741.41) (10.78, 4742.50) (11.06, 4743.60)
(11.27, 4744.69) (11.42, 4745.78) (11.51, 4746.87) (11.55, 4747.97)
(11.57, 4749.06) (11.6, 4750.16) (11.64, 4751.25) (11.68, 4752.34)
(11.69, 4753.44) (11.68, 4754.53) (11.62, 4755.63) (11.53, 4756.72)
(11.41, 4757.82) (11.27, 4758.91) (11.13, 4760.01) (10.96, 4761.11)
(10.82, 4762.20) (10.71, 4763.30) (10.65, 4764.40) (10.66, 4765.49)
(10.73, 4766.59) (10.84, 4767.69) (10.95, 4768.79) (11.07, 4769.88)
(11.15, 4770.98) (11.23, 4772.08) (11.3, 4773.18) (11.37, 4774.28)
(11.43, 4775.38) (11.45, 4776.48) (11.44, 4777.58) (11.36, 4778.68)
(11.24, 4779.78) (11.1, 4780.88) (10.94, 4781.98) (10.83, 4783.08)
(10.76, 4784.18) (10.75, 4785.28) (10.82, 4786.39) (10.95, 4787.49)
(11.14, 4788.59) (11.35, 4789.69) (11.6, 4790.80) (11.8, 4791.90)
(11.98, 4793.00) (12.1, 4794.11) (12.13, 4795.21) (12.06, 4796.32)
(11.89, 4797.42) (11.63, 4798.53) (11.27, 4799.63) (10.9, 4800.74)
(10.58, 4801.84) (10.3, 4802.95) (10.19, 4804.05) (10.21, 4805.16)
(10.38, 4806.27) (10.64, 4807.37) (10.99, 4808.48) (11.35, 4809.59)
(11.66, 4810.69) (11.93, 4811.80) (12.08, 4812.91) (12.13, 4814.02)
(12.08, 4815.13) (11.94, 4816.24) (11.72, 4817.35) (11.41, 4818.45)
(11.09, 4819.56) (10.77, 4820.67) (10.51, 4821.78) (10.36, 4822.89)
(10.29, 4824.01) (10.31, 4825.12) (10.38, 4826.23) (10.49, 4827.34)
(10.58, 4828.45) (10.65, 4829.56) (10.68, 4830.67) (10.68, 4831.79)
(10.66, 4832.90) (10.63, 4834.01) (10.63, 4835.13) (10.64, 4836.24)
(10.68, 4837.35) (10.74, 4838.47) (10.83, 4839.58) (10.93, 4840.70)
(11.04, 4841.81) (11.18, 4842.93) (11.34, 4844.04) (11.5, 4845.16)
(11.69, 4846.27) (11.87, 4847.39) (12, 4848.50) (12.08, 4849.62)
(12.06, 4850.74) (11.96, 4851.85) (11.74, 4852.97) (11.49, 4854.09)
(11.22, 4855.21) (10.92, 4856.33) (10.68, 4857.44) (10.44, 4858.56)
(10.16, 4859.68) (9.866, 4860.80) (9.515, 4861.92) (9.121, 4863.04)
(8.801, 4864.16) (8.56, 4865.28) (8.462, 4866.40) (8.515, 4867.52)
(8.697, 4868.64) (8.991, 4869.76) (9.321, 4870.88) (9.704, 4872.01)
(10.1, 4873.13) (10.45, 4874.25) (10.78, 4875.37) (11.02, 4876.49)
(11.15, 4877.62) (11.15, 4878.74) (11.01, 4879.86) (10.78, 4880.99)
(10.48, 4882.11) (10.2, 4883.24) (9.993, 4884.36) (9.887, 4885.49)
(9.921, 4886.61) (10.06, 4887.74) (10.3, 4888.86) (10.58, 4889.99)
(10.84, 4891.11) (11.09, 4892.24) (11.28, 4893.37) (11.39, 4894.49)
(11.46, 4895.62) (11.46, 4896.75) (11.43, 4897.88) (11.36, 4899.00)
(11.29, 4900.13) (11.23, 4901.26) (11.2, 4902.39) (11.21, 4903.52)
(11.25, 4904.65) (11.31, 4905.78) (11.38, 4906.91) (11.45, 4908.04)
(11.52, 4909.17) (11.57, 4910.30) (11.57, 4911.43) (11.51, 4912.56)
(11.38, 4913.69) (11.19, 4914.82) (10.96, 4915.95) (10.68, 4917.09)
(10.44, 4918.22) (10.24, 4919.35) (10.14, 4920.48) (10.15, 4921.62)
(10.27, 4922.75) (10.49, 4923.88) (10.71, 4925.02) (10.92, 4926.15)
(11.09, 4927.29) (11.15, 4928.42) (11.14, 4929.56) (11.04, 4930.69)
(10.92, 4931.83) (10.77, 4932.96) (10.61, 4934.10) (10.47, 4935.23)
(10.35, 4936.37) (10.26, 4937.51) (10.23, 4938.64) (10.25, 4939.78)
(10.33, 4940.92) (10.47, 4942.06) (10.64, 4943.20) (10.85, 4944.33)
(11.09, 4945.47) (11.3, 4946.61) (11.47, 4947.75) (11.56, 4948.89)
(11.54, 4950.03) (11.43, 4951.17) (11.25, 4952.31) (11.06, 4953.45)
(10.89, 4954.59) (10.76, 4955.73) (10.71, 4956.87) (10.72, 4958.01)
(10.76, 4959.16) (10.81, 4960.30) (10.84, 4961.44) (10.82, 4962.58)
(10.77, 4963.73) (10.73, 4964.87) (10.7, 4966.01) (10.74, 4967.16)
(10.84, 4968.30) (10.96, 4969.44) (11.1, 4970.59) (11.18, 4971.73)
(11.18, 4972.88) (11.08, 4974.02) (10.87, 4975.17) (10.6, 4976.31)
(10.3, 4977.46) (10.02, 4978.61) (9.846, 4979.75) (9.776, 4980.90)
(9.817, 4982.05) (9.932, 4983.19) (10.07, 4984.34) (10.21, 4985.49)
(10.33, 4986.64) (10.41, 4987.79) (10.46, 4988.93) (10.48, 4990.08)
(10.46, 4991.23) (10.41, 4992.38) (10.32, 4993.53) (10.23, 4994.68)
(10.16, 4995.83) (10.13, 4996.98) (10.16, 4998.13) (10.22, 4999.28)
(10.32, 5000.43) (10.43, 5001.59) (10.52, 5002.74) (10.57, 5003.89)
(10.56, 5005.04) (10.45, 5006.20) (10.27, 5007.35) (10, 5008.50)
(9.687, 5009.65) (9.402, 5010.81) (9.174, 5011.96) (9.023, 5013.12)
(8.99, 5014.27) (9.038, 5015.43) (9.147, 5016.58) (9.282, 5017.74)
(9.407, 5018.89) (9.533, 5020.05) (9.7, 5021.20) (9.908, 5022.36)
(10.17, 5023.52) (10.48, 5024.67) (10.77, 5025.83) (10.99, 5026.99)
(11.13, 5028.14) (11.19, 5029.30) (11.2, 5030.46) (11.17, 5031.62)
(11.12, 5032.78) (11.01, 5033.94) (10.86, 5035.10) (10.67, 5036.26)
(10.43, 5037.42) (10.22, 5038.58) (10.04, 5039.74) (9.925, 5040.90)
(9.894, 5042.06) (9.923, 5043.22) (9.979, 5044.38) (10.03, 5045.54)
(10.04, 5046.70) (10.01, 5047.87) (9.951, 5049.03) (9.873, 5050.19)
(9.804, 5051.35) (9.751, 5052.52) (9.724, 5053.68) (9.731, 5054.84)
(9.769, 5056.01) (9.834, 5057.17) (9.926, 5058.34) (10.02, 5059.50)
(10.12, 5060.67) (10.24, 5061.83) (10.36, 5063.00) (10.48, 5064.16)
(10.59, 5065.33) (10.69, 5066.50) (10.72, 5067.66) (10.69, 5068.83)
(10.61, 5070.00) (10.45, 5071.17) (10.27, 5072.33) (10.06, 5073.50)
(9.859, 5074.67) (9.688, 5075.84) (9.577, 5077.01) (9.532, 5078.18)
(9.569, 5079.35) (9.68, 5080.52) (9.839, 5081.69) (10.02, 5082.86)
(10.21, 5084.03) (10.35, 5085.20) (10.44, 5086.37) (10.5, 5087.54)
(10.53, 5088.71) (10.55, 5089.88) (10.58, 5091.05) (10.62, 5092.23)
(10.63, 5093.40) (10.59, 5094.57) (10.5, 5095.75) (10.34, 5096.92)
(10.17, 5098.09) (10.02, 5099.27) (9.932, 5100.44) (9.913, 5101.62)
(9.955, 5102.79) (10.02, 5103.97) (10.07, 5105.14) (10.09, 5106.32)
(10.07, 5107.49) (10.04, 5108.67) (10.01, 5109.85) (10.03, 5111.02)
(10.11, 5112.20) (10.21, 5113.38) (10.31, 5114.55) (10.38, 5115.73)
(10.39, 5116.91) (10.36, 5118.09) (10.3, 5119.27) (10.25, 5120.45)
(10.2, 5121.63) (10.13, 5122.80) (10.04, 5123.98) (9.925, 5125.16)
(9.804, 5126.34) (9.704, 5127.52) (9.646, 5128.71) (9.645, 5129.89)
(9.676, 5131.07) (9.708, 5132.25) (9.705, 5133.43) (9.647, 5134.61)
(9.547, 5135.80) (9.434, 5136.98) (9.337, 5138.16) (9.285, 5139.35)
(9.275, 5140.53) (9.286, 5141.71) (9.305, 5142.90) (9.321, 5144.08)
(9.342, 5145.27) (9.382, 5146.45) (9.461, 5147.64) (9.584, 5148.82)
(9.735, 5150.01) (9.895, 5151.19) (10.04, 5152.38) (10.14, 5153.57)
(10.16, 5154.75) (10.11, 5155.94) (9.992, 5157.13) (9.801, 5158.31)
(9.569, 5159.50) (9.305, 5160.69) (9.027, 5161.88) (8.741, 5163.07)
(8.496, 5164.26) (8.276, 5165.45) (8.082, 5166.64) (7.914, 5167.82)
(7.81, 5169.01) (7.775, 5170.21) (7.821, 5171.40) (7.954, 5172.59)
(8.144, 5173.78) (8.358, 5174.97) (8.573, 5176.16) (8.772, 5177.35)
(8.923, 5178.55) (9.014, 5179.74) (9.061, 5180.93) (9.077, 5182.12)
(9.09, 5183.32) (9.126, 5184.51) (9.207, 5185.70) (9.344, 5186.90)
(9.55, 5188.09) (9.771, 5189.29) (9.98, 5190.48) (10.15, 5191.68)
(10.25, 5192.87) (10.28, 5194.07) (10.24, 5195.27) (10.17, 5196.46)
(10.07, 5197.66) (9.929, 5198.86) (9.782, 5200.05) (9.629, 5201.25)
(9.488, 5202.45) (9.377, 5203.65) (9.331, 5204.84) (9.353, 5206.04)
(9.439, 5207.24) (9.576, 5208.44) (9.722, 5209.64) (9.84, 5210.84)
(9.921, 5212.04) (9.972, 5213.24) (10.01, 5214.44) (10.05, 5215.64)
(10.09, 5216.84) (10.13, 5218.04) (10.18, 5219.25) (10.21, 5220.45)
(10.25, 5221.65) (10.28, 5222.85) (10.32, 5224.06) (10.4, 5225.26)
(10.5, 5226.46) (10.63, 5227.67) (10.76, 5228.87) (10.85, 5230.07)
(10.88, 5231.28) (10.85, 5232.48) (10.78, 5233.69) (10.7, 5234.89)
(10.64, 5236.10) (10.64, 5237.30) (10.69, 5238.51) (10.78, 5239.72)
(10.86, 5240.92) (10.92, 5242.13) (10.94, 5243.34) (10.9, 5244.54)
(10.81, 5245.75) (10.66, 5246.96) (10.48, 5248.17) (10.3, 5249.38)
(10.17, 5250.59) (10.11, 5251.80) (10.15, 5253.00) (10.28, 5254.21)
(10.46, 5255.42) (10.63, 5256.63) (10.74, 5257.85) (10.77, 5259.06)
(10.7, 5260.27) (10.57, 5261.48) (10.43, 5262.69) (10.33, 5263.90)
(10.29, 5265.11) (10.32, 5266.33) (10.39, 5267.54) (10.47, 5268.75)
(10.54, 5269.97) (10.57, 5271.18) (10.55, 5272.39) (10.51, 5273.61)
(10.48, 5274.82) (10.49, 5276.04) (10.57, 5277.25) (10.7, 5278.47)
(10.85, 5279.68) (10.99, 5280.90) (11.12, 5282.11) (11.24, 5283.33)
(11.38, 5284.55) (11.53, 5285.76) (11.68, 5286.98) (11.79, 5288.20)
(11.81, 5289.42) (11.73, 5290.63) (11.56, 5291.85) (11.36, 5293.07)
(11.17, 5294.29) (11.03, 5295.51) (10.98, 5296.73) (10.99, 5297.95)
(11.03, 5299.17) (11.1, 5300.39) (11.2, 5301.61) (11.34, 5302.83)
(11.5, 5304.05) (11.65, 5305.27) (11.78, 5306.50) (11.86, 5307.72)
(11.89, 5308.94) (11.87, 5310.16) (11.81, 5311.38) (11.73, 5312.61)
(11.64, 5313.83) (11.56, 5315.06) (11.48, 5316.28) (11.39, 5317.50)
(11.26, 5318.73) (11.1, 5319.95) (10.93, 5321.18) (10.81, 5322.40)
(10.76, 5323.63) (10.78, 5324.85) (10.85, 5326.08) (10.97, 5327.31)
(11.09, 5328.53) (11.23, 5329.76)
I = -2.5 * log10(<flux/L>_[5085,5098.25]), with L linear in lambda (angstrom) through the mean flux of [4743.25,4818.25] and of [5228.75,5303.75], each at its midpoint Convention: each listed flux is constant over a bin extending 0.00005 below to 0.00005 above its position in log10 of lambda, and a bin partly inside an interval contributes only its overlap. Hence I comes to 0.05 mag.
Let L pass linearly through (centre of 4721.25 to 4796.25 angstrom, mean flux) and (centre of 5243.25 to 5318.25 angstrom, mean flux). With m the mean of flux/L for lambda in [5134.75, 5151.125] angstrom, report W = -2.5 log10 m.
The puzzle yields 0.17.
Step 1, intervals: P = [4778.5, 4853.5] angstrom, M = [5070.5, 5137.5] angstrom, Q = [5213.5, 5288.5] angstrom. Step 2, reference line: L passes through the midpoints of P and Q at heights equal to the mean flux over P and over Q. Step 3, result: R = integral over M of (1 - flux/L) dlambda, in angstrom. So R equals 4.5 angstrom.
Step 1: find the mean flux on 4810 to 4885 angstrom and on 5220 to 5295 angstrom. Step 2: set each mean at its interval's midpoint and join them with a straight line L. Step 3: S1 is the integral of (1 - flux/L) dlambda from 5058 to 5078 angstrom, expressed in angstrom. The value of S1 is 0.9 angstrom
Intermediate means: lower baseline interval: 10.7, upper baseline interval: 10.7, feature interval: 10.2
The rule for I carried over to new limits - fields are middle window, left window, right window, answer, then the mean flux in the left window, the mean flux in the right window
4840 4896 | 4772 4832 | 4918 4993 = 0.04 mag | 11.1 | 10.7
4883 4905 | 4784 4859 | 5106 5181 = -0.01 mag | 11.2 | 9.44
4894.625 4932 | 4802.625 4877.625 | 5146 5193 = -0.07 mag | 10.7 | 9.13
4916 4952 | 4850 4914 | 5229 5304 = -0.01 mag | 10.6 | 10.8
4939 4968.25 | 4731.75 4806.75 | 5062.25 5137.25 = -0.04 mag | 11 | 10.1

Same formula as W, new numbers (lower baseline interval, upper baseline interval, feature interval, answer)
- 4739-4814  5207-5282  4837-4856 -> -0.033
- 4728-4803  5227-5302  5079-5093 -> 0.064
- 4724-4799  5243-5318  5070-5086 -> 0.107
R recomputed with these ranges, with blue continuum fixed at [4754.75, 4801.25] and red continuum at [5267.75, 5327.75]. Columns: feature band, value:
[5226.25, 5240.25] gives 0.6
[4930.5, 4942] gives 0.7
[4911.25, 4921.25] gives 0.3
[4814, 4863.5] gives 1.2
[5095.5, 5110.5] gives 1.5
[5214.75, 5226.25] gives 1.0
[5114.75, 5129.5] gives 1.5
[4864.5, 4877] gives 1.9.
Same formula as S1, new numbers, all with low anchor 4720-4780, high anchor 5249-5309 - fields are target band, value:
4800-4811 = 0.1 angstrom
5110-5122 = 0.7 angstrom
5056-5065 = 0.6 angstrom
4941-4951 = -0.2 angstrom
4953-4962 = 0.0 angstrom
